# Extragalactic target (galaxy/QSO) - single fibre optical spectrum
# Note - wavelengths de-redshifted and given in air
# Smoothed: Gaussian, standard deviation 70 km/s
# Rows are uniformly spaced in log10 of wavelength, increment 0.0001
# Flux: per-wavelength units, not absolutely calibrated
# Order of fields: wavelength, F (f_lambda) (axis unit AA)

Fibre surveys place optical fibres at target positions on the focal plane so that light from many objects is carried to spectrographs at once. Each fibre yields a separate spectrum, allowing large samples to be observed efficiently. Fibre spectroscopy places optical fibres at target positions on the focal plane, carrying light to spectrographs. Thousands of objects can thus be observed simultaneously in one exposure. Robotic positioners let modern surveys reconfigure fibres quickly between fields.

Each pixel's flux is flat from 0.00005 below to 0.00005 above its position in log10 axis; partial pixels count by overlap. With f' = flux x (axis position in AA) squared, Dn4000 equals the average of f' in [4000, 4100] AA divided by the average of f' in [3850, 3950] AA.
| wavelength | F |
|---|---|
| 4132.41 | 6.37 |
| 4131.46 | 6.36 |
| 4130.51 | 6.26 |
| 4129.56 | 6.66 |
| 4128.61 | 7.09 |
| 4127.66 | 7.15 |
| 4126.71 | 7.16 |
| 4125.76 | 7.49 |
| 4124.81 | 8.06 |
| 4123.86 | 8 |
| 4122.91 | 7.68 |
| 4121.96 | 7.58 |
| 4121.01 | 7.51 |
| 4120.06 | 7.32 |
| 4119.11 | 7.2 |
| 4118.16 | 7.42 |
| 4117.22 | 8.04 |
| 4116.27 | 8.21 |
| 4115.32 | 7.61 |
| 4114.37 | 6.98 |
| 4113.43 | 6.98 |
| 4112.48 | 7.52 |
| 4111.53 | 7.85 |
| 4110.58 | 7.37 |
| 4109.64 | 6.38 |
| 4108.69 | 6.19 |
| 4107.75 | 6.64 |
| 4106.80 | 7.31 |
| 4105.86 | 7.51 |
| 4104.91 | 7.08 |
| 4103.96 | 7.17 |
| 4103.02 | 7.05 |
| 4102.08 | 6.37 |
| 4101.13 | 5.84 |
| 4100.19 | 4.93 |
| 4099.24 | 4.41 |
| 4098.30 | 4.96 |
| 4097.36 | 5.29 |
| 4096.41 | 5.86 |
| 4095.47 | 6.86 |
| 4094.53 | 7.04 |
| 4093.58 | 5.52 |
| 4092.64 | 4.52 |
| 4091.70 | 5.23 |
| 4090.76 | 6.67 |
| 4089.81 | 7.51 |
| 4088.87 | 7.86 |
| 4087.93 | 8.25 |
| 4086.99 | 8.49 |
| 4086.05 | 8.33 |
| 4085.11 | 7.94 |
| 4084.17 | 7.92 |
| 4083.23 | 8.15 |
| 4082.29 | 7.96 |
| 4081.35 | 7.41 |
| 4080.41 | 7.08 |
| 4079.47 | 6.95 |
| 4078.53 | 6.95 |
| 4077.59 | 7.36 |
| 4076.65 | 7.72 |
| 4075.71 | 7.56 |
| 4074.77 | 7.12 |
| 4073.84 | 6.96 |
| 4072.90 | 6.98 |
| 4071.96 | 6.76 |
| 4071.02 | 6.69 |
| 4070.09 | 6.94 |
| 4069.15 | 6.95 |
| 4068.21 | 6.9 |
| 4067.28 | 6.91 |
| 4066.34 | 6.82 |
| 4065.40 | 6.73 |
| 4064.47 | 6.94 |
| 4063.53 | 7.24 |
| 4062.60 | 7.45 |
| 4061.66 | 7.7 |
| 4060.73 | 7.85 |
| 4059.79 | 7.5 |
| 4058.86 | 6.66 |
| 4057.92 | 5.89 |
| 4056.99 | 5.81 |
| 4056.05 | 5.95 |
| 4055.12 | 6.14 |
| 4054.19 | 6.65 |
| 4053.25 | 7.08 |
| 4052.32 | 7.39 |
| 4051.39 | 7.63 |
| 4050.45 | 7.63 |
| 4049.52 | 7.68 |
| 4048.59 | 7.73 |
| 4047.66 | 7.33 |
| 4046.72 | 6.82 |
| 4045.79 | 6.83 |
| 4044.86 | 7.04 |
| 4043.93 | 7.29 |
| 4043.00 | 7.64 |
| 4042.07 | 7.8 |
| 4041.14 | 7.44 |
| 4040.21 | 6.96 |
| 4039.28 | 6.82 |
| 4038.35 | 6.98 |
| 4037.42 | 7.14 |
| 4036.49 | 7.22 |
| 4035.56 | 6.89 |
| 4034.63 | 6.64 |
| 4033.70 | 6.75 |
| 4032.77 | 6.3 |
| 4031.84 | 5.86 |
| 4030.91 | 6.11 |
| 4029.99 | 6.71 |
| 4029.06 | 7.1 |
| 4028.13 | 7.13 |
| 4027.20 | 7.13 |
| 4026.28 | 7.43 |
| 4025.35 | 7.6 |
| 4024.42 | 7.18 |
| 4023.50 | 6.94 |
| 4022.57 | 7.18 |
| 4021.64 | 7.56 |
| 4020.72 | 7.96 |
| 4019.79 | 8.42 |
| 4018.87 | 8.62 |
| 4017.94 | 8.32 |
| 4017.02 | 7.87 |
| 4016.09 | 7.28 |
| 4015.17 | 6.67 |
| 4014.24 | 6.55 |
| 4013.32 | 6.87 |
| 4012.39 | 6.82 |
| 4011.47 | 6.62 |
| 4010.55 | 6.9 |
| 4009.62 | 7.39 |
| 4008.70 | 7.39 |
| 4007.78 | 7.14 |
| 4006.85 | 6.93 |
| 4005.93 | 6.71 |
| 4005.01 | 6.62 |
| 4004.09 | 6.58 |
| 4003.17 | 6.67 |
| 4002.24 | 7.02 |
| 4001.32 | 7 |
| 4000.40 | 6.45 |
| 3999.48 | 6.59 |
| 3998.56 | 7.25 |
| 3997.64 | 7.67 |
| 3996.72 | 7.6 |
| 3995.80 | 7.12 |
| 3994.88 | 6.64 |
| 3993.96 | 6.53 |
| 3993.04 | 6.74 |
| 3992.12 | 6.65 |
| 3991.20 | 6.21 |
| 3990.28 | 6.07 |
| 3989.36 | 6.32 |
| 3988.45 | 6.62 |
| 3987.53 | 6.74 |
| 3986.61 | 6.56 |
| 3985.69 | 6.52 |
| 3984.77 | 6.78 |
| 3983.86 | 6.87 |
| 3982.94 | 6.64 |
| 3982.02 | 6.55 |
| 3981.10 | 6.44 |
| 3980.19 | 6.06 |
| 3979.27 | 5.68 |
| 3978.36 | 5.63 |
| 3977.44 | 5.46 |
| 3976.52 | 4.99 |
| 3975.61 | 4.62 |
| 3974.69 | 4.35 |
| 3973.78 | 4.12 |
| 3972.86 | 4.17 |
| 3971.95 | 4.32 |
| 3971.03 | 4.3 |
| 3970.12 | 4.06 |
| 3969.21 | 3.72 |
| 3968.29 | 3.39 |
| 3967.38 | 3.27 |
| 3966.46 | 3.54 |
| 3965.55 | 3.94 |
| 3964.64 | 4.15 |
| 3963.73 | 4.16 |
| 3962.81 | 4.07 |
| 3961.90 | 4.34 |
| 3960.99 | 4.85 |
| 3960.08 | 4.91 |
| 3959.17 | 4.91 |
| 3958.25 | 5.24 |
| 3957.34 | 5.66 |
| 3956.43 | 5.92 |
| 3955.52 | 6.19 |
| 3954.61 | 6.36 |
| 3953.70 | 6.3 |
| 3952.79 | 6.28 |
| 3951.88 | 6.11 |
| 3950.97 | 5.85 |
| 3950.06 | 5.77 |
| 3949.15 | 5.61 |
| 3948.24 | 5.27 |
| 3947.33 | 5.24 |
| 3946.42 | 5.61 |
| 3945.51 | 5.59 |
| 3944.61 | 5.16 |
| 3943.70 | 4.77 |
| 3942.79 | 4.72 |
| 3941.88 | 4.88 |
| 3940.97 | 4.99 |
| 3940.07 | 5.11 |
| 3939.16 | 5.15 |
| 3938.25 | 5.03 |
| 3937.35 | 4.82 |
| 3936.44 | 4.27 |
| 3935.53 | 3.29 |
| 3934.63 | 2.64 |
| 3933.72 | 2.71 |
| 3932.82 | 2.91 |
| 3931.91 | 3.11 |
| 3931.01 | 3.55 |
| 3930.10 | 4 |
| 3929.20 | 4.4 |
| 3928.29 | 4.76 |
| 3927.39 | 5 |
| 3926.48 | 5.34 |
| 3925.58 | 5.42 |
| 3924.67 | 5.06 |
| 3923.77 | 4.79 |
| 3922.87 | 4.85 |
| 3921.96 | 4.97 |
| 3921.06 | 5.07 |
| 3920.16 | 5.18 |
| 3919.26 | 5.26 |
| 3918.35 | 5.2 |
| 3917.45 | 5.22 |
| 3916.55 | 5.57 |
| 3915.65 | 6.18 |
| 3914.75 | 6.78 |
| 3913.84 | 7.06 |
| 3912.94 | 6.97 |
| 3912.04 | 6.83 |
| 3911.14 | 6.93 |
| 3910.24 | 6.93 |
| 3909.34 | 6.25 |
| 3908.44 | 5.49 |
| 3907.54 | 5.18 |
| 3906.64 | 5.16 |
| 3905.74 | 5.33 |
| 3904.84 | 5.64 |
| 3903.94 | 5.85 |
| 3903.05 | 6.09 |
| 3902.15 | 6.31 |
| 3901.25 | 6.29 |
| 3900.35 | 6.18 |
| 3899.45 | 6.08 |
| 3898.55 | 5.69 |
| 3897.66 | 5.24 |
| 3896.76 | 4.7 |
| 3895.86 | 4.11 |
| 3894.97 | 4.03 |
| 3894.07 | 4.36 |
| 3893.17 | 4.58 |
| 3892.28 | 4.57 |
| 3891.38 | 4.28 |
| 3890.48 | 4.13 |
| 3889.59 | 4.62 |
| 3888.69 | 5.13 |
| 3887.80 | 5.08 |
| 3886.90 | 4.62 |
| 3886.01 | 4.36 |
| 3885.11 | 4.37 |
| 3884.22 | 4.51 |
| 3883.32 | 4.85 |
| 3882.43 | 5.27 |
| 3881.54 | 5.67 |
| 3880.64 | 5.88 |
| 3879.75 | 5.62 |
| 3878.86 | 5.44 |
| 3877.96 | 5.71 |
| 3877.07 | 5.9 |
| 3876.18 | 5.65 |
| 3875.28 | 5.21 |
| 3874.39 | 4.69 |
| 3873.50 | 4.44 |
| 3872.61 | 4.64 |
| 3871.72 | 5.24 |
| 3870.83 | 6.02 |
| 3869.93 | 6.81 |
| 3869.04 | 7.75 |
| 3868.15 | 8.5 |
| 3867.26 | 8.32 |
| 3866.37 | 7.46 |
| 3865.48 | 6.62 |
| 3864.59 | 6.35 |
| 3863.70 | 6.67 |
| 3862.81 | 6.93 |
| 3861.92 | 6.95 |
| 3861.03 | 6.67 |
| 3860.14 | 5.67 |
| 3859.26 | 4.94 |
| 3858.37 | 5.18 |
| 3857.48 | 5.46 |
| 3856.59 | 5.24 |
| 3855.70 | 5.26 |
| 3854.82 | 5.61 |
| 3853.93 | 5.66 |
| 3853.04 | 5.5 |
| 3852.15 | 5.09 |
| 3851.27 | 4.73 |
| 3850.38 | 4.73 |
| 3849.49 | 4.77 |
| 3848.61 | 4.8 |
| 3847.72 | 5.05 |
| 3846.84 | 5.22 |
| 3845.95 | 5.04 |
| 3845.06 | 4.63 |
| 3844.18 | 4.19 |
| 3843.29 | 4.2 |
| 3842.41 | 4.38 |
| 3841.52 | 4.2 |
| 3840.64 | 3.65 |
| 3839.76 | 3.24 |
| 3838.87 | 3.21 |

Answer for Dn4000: 1.42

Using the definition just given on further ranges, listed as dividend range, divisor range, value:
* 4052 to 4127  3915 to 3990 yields 1.48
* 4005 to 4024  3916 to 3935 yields 1.68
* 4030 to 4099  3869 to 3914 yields 1.40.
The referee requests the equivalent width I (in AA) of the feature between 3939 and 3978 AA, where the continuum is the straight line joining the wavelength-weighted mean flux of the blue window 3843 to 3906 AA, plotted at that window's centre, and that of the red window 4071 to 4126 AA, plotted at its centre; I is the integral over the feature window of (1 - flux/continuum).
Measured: 7.24 AA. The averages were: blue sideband 5.44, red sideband 7.04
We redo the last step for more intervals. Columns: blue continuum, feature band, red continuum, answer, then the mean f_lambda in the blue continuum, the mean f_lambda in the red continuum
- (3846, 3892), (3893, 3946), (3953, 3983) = 0.89 AA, 5.55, 4.91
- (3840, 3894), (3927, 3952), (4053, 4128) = 5.37 AA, 5.36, 7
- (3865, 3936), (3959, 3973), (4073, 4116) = 4.16 AA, 5.31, 6.91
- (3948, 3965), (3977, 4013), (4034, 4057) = -3.29 AA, 5.37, 7.08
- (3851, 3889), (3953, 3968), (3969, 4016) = 3.08 AA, 5.72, 6.28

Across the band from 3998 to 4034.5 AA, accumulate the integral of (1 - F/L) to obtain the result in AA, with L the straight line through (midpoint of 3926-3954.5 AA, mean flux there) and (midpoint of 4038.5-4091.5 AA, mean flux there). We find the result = -4.6 AA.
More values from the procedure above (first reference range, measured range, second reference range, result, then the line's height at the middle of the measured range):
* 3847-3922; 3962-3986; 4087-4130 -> 4.8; 6.11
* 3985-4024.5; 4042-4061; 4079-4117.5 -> -0.2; 6.96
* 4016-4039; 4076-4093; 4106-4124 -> -0.2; 7.3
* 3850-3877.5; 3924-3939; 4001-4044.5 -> 5.3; 6.44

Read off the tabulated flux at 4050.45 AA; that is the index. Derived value 7.63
